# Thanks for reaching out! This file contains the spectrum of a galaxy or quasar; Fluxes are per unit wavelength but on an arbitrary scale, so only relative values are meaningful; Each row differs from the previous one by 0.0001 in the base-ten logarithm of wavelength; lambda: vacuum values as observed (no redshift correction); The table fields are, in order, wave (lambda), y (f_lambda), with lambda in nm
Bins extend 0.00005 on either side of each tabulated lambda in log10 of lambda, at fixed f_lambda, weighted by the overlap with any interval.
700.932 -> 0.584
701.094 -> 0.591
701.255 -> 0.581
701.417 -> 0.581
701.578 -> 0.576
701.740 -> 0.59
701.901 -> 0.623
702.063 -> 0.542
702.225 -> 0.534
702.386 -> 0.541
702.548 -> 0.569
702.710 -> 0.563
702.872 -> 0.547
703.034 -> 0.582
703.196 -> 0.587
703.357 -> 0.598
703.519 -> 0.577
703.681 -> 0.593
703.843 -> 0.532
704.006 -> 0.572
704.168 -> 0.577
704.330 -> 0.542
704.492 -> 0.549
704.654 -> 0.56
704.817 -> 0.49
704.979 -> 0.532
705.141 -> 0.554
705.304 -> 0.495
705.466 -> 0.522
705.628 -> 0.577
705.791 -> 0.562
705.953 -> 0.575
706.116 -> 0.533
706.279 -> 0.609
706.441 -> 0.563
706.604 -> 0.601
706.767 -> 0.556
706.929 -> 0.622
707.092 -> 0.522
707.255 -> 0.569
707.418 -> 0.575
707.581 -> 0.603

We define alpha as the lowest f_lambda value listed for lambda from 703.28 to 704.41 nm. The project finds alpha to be 0.532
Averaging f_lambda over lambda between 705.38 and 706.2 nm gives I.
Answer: 0.554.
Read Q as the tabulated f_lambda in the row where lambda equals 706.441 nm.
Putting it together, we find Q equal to 0.563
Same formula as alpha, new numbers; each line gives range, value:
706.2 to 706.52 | 0.563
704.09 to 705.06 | 0.49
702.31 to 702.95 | 0.541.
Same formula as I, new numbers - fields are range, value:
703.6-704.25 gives 0.568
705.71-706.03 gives 0.569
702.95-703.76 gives 0.588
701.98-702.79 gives 0.55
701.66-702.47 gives 0.566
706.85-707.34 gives 0.57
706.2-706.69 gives 0.591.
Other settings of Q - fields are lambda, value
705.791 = 0.562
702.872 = 0.547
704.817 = 0.49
